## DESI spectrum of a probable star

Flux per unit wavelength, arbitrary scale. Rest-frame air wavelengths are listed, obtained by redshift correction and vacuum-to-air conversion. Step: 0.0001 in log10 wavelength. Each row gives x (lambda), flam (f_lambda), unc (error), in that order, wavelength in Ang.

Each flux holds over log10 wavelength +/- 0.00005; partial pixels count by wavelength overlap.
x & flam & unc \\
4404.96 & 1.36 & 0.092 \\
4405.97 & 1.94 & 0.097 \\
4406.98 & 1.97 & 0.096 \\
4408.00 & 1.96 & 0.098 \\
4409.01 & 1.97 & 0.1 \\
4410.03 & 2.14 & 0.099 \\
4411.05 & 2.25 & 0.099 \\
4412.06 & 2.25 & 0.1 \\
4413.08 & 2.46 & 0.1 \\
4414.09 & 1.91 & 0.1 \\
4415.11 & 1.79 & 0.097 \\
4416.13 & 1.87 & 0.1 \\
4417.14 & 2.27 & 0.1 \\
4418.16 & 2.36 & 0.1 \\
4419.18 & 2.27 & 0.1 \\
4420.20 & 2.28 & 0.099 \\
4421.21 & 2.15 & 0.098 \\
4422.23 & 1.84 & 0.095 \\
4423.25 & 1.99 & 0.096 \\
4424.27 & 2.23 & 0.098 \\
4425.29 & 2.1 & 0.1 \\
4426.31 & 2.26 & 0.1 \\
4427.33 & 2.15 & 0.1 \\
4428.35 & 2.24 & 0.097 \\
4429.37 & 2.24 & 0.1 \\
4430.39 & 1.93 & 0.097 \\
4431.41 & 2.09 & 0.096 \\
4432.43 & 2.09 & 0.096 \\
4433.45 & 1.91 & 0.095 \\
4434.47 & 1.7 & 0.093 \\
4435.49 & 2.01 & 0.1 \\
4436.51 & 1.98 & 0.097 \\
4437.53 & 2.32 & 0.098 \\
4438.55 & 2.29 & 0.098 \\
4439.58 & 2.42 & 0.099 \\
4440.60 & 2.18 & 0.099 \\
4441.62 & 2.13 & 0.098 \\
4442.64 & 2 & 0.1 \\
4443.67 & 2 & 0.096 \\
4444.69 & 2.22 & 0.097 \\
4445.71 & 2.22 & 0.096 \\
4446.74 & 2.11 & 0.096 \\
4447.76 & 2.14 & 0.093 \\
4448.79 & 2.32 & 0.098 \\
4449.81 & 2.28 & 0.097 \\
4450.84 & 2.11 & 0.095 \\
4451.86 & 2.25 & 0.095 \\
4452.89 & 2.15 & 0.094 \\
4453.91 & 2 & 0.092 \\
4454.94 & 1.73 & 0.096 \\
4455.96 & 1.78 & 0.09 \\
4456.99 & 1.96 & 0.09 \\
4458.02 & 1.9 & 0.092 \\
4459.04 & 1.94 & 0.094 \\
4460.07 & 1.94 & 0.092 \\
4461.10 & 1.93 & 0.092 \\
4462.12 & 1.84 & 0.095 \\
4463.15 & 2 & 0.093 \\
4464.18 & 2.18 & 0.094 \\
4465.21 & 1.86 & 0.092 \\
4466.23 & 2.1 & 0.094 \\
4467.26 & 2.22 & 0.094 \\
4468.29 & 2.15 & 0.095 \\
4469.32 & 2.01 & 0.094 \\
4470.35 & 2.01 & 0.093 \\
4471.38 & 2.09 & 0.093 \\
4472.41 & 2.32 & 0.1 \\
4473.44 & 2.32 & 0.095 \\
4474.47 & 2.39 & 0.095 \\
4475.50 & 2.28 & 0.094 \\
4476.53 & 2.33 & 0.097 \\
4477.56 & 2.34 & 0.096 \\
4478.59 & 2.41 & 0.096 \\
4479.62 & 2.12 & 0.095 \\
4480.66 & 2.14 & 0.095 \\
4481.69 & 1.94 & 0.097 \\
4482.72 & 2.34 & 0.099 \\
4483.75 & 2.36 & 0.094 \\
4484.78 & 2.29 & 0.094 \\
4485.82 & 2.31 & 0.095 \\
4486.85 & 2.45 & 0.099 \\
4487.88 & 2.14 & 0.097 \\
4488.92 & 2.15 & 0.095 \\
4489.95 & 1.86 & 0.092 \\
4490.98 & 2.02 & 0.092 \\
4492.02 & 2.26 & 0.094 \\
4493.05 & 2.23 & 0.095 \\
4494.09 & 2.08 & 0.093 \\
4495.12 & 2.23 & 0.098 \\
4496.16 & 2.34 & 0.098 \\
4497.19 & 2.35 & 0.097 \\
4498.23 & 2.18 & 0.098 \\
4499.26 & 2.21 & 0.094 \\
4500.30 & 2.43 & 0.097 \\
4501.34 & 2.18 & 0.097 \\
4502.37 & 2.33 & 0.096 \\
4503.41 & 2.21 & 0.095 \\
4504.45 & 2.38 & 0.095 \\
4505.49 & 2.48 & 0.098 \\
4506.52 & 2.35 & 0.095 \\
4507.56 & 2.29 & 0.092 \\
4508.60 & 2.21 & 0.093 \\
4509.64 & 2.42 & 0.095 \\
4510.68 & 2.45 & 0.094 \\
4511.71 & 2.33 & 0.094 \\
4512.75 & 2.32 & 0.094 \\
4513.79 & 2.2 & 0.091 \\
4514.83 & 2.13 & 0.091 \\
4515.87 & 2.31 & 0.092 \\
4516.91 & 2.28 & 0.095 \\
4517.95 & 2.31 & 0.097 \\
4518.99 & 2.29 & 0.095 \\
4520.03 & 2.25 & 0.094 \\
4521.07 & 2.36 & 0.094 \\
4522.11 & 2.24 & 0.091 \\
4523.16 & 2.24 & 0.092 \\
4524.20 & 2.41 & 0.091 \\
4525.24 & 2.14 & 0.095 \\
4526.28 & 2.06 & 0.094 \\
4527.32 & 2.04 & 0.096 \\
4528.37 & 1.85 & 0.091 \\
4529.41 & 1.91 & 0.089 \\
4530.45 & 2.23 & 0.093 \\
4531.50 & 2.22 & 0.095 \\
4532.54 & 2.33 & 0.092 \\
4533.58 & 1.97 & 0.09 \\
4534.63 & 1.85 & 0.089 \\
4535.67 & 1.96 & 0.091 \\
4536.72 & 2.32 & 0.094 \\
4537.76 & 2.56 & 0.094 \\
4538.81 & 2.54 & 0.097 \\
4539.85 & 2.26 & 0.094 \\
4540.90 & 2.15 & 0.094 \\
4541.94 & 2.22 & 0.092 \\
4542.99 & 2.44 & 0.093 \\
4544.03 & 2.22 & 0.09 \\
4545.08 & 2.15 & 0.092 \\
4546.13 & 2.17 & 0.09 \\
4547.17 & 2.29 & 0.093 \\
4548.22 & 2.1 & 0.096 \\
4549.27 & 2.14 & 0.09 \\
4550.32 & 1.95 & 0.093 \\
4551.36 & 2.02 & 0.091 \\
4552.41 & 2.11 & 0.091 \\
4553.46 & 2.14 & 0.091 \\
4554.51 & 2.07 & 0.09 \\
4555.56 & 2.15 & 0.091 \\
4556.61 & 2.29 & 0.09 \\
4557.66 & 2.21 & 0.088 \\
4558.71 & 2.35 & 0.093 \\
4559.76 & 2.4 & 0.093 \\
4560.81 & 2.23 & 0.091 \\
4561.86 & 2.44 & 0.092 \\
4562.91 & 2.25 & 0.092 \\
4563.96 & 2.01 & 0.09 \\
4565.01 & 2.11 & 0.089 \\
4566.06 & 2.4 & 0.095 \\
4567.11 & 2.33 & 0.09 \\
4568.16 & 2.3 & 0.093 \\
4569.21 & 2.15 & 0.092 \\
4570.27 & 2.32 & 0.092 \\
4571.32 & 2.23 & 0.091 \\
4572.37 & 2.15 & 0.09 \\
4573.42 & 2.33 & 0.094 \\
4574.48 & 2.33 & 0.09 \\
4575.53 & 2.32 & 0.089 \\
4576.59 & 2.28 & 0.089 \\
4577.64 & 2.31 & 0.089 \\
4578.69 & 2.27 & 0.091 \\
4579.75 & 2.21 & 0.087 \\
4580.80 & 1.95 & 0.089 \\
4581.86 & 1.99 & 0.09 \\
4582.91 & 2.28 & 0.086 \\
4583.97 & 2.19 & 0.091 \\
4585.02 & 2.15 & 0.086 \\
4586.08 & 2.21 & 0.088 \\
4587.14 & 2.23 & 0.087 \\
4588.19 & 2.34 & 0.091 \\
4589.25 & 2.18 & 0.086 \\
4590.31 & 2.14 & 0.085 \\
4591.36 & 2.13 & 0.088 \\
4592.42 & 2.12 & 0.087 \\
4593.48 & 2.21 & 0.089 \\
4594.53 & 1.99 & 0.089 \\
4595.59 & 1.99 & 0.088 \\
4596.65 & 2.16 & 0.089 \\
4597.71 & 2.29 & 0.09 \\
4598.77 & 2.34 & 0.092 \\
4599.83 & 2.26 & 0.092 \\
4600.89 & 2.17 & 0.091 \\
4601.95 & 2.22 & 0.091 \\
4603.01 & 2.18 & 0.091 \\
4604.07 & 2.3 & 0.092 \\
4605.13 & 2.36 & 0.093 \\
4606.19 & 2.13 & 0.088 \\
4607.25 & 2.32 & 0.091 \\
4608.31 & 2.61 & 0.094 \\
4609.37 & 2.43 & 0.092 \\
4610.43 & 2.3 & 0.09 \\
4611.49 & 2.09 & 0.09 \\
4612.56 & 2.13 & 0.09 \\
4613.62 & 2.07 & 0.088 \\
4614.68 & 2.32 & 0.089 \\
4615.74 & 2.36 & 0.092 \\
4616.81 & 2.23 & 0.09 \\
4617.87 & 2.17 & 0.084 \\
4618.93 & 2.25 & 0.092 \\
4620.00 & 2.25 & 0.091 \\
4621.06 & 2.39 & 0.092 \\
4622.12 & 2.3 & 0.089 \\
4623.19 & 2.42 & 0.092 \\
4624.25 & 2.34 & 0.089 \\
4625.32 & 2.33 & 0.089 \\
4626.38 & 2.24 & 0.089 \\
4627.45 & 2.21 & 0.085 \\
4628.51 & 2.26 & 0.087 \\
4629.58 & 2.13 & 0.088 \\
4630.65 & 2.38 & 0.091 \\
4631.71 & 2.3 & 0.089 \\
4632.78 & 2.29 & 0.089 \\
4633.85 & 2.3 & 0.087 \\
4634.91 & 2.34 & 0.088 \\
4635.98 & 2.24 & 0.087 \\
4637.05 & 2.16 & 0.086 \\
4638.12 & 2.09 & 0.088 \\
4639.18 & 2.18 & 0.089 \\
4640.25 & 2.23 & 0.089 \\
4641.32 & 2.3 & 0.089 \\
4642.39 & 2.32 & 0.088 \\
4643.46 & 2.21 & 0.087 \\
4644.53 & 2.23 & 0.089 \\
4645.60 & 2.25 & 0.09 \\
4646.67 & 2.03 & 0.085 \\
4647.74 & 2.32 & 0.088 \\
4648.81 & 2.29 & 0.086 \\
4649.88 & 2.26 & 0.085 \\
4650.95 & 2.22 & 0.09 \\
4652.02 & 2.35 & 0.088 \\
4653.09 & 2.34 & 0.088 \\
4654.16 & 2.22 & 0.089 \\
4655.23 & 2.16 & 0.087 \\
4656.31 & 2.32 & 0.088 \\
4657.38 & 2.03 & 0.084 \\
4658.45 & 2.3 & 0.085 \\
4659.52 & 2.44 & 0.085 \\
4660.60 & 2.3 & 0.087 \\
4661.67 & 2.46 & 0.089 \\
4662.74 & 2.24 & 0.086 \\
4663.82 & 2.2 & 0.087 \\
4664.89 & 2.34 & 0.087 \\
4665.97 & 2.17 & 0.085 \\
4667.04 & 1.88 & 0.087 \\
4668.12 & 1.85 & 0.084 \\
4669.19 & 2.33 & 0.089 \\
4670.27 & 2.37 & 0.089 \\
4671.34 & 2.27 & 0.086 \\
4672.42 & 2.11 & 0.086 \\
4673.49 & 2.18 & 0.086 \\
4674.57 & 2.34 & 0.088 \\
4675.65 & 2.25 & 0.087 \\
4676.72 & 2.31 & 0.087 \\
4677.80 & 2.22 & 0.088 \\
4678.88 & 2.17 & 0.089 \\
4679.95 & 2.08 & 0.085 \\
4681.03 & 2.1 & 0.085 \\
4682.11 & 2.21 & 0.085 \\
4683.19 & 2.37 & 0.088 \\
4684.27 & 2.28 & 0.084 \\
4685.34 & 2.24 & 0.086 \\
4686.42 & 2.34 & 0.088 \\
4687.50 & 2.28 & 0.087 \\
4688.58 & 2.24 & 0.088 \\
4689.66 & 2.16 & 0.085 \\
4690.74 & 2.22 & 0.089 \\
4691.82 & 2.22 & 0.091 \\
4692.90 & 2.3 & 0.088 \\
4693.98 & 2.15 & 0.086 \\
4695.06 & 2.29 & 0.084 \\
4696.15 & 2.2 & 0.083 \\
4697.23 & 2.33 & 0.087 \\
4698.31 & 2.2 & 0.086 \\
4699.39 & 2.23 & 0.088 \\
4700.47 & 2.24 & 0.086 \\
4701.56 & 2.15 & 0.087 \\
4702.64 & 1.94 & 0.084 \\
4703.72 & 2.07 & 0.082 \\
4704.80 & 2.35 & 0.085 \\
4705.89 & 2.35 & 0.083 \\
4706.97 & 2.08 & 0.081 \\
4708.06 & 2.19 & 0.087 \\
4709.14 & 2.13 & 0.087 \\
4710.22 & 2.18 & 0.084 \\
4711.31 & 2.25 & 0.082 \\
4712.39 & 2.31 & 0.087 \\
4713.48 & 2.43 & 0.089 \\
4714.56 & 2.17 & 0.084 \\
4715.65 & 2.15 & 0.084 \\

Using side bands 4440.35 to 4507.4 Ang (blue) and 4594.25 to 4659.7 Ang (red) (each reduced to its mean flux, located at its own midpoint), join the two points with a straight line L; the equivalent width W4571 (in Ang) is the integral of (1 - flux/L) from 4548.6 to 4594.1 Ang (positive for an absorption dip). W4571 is 0.3 Ang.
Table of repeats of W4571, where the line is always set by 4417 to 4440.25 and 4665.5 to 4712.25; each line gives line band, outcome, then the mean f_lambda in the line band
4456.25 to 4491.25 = 0.18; 2.14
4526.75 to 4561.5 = -0.20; 2.18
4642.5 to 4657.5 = -0.30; 2.24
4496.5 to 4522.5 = -1.74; 2.3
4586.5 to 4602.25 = -0.03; 2.18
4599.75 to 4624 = -0.98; 2.27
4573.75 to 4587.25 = -0.21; 2.21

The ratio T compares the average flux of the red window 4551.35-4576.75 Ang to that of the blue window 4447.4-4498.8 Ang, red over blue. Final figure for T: 1.05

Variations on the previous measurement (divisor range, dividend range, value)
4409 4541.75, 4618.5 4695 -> 1.03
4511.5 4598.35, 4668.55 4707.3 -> 1.01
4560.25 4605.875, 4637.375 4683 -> 1.00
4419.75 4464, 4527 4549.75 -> 1.05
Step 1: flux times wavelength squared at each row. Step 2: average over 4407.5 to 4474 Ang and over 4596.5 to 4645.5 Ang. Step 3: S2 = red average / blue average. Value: 1.17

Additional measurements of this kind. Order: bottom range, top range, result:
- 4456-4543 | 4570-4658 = 1.07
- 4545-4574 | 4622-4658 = 1.06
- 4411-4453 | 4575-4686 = 1.14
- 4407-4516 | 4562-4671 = 1.11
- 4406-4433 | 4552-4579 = 1.14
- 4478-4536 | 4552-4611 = 1.04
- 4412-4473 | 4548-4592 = 1.12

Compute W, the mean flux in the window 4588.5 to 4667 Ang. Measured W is 2.25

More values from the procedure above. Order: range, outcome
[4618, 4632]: 2.29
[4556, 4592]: 2.24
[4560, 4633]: 2.24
